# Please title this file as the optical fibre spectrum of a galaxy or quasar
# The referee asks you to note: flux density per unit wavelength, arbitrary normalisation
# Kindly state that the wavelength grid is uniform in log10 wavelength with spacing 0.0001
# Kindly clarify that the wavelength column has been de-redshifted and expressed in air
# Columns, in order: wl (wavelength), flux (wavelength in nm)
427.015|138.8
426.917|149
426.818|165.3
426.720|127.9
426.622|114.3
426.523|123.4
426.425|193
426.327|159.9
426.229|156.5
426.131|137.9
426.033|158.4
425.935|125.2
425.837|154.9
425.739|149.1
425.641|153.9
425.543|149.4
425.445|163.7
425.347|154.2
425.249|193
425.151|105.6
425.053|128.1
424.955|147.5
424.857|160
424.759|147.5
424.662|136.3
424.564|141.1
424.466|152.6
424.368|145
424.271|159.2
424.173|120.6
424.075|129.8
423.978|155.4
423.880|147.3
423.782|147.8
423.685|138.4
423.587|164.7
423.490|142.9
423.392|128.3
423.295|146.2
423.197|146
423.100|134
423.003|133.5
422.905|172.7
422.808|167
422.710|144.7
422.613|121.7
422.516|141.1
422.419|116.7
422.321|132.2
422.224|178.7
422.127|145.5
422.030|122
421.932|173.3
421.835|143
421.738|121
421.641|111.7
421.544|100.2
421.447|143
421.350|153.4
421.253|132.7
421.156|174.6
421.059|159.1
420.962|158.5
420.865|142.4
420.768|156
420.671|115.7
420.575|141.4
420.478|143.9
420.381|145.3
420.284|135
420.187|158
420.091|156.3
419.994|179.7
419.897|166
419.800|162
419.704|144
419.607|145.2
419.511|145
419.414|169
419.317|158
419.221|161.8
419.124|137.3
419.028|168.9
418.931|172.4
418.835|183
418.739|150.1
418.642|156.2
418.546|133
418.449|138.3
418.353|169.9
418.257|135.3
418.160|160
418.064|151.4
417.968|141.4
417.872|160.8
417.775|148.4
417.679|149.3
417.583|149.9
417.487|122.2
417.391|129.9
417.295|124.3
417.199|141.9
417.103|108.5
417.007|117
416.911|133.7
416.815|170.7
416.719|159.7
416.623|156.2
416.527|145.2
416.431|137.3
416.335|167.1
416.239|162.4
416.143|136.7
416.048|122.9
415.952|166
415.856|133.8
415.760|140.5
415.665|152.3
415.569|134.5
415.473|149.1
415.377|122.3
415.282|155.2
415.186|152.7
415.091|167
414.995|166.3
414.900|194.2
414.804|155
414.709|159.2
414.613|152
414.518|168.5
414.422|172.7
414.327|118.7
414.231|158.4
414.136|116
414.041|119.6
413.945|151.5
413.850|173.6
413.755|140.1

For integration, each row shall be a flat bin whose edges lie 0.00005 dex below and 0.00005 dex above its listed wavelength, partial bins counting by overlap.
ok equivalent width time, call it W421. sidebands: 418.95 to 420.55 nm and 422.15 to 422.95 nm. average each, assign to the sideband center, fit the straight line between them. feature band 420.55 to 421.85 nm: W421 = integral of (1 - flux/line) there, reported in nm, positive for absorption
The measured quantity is 0.098 nm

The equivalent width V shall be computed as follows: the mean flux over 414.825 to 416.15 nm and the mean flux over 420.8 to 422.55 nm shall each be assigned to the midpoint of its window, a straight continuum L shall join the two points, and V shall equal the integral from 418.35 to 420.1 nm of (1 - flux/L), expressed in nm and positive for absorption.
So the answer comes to -0.15 nm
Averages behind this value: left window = 150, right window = 142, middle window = 157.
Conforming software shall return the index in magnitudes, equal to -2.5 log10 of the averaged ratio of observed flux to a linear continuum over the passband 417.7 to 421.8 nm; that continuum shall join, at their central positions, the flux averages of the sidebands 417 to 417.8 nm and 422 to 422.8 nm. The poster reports -0.104 mag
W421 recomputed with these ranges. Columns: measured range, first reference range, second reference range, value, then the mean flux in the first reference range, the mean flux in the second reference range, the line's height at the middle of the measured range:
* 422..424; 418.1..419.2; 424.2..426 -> 0.08 nm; 155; 148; 150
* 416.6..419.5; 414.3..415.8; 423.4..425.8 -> 0.07 nm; 154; 147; 152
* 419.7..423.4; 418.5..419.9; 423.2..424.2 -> 0.11 nm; 157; 143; 149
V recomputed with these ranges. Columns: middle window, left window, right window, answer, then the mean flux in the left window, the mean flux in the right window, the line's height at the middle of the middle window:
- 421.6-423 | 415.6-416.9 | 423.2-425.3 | 0.03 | 149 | 145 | 146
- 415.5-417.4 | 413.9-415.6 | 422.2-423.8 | 0.09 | 151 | 144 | 149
